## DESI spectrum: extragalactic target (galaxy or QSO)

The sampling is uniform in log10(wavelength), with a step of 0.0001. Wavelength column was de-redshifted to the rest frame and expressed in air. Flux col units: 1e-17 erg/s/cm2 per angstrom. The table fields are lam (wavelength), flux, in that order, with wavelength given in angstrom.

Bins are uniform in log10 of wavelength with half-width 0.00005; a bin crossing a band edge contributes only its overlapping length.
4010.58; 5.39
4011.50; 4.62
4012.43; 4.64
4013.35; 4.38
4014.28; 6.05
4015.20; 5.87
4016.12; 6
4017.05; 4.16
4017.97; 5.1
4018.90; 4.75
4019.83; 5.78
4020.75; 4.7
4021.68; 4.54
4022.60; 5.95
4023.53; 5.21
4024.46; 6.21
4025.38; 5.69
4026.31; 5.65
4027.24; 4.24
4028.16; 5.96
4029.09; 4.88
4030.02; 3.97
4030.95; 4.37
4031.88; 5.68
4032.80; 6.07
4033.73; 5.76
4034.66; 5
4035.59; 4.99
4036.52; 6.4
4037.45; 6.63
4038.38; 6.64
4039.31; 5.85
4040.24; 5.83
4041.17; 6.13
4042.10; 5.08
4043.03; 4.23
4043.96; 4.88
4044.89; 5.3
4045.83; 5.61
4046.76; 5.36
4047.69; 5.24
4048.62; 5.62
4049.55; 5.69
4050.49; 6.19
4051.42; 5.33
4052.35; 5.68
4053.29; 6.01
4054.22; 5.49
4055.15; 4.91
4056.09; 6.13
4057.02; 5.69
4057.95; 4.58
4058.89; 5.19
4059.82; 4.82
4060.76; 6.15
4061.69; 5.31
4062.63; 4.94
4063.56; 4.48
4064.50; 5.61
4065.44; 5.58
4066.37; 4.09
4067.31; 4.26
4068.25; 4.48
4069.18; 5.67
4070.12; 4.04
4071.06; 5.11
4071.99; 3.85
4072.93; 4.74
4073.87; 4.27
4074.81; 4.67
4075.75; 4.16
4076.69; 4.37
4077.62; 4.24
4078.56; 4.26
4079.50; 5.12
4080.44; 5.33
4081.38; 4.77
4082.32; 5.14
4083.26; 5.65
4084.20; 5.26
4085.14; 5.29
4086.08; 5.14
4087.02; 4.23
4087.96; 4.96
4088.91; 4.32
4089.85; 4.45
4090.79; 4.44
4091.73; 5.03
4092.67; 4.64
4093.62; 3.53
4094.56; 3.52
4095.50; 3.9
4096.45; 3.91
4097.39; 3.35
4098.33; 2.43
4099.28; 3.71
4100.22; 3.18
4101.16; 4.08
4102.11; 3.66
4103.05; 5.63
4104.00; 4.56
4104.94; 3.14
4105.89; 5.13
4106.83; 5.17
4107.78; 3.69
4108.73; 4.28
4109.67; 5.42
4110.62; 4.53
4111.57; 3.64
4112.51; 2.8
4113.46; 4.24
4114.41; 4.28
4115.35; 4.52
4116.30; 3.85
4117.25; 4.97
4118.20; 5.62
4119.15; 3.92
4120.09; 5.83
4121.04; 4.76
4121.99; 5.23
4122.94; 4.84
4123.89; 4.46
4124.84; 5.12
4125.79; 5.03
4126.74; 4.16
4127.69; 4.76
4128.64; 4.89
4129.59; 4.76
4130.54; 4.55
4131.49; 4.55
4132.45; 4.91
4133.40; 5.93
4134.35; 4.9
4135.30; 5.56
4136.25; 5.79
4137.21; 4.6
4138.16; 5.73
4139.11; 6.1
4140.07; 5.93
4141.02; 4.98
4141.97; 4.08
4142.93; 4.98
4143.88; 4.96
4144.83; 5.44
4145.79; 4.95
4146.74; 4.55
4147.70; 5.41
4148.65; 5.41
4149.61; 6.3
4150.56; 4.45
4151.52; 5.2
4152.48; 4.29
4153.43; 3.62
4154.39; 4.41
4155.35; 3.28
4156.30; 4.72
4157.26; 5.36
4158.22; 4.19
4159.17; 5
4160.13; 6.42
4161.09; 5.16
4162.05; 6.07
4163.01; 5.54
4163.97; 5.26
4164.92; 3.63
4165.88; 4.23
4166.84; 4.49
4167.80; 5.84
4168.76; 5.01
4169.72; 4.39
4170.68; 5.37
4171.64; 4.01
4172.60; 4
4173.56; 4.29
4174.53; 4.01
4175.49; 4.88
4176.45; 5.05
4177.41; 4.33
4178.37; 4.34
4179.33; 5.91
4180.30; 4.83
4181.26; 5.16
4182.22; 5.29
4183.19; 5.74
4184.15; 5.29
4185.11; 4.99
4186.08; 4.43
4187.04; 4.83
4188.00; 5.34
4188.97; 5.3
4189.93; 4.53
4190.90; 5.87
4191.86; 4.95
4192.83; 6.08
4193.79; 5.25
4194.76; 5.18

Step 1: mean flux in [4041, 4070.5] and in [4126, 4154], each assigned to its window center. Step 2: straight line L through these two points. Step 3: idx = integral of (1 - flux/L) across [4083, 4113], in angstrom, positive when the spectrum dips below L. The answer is 5.1 angstrom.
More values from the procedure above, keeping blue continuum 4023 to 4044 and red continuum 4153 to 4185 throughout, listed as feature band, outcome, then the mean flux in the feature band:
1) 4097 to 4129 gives 4.4 angstrom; 4.38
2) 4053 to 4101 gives 5.5 angstrom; 4.66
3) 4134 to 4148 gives -0.7 angstrom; 5.2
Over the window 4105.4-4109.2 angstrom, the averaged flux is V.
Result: 4.56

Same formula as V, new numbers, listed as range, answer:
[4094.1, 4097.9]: 3.66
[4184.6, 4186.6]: 4.72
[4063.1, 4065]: 5.03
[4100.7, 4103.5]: 4.45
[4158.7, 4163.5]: 5.63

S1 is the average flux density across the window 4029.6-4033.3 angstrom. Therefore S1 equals 5.05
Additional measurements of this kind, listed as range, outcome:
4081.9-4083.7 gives 5.4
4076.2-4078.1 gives 4.32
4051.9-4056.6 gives 5.64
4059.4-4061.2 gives 5.48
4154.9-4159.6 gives 4.52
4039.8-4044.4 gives 5.23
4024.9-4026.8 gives 5.66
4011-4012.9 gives 4.65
